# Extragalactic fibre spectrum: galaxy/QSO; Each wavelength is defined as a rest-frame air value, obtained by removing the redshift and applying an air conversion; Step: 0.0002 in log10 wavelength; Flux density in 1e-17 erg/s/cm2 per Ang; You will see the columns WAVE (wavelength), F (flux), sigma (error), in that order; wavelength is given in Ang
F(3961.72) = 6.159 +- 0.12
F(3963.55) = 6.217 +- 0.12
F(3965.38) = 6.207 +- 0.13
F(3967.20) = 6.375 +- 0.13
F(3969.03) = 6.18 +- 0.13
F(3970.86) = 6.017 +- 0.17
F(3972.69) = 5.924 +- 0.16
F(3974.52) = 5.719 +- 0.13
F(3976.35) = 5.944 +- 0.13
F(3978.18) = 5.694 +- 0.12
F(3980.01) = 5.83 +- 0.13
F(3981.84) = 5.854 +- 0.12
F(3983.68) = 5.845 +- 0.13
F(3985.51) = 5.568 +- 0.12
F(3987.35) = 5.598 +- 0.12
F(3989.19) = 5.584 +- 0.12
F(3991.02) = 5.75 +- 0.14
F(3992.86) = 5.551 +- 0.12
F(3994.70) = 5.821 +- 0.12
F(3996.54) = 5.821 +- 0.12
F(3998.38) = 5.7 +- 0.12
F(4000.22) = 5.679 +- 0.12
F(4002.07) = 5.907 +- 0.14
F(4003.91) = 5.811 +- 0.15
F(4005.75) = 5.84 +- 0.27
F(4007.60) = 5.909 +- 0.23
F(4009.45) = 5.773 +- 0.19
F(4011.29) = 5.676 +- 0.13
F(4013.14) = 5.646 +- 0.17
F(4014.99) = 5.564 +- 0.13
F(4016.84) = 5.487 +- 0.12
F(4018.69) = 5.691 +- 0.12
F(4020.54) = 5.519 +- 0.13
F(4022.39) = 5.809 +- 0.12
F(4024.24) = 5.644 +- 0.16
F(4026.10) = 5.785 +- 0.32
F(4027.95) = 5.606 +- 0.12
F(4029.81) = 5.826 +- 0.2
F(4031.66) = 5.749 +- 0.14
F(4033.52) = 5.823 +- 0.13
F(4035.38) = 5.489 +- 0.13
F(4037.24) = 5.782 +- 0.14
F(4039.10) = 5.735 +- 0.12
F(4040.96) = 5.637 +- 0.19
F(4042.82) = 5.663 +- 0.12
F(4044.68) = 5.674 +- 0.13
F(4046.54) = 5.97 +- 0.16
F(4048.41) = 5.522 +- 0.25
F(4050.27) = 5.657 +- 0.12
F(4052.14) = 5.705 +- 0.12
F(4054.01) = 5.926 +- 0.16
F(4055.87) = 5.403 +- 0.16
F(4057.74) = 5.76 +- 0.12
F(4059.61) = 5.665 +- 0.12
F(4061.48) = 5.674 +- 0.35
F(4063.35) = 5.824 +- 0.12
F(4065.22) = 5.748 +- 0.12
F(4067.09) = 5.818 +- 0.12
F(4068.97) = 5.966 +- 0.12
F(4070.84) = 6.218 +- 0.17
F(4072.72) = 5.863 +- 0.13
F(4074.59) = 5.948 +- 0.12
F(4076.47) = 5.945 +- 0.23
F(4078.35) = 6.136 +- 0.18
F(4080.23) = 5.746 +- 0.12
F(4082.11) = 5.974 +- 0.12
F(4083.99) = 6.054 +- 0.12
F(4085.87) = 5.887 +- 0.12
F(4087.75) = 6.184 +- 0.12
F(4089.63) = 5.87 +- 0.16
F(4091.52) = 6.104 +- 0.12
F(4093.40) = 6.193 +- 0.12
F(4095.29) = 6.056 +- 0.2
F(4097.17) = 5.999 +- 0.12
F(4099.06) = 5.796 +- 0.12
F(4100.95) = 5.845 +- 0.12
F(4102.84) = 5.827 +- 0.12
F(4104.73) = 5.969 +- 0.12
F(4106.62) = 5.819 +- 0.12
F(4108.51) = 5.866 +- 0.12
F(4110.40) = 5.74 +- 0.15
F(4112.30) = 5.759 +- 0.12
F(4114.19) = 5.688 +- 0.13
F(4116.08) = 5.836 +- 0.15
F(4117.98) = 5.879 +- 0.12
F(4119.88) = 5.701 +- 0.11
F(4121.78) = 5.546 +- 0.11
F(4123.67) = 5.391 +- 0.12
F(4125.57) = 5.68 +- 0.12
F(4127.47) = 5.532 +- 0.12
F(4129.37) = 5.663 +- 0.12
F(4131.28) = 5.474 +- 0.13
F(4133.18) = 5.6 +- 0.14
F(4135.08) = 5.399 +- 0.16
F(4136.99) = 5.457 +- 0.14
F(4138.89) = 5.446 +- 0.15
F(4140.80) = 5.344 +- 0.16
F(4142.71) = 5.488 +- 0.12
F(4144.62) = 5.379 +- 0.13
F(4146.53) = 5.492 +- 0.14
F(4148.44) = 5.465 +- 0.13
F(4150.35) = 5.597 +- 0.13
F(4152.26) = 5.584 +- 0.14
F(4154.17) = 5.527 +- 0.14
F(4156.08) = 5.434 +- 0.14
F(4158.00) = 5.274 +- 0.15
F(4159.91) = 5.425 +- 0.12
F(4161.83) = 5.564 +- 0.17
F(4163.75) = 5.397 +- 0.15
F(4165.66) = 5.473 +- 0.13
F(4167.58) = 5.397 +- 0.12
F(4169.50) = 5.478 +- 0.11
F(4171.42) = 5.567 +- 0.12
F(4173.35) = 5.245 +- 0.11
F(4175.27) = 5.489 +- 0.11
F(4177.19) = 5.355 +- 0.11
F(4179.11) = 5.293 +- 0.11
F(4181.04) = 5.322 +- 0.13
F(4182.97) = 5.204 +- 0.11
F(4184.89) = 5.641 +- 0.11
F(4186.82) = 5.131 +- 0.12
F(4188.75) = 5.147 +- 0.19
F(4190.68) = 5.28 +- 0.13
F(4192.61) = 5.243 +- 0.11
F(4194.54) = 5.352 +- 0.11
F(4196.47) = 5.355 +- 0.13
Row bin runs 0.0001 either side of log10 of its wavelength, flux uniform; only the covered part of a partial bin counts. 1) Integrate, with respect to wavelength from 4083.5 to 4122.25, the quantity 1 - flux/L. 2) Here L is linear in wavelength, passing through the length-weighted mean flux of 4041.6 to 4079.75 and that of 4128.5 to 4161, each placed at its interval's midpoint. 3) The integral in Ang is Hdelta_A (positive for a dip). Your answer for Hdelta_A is -1.7 Ang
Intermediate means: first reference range 5.8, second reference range 5.47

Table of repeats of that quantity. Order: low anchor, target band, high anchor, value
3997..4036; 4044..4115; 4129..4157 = -3.4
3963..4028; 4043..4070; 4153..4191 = -0.4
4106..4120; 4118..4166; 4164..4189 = 0.8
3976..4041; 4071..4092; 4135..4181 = -1.5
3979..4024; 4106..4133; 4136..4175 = -0.8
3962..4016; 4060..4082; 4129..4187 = -1.0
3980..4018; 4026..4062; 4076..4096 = 1.0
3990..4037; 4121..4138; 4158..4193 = -0.2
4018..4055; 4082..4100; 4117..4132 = -1.2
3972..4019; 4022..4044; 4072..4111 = 0.4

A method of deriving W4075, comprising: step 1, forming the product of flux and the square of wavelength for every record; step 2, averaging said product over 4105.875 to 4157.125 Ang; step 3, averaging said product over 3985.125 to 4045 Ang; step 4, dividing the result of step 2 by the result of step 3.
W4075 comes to 1.04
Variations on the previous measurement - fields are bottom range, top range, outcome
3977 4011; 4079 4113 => 1.08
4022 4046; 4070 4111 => 1.07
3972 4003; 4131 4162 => 1.03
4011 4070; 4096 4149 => 1.03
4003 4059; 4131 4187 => 1.01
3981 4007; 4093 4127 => 1.07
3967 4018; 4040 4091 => 1.05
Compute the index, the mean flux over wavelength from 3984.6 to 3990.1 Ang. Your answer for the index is 5.58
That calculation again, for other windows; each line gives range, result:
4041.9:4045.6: 5.67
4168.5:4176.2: 5.44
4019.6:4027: 5.69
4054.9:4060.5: 5.62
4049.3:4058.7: 5.69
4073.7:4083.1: 5.95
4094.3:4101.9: 5.92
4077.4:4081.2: 5.93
